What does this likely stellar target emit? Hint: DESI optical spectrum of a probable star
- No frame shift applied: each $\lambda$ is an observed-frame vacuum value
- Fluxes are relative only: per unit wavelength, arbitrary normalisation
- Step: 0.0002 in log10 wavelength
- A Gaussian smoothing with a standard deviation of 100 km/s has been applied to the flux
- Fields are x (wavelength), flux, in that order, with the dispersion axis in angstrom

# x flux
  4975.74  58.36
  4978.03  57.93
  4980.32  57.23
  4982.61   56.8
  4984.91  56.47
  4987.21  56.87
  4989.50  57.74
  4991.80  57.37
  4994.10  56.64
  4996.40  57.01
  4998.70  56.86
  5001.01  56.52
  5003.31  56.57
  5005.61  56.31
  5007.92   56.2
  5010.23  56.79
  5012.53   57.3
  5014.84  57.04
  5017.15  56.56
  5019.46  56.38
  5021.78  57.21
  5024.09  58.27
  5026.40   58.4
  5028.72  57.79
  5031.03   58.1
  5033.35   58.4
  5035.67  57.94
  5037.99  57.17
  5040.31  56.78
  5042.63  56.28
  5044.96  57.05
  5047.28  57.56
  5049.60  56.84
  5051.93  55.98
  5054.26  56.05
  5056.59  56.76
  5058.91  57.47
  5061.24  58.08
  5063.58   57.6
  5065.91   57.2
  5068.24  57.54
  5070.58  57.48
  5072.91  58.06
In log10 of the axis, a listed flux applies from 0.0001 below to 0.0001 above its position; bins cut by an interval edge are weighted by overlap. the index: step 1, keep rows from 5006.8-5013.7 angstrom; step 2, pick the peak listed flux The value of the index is 57.3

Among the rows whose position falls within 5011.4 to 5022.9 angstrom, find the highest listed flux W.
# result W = 57.3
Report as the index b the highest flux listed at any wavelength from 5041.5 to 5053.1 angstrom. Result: 57.56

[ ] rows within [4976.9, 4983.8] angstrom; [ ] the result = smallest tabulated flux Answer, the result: 56.8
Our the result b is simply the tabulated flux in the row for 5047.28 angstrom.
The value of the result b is 57.56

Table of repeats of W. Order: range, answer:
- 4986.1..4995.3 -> 57.74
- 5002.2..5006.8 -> 56.57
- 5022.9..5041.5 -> 58.4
